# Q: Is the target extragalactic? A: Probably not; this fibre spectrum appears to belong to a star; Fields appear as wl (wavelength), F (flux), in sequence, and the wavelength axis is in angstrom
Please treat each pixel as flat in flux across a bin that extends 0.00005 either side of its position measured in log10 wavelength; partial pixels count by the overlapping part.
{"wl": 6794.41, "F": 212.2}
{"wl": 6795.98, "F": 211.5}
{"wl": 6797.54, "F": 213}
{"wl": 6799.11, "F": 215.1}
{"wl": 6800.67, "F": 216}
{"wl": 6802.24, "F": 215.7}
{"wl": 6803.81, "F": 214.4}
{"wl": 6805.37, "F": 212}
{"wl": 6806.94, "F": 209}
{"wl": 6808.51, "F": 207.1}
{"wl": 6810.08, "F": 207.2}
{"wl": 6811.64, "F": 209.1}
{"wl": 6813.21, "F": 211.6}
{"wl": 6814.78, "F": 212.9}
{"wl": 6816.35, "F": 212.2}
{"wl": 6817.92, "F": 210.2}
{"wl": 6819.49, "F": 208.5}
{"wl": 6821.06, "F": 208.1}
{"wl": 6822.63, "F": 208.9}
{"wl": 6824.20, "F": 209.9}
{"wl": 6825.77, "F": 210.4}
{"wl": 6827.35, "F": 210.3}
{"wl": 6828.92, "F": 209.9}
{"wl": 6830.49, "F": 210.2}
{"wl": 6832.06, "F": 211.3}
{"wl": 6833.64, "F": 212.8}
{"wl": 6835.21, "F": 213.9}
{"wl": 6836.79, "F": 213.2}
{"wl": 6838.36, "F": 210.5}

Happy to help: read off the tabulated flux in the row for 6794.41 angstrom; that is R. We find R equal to 212.2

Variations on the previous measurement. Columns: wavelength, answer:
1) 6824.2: 209.9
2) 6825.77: 210.4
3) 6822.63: 208.9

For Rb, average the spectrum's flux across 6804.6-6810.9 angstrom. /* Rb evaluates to 209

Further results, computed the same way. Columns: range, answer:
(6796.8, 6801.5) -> 215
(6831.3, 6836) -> 212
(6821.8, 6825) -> 210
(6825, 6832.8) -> 210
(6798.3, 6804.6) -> 215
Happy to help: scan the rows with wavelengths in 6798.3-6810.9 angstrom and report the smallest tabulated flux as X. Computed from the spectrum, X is 207.1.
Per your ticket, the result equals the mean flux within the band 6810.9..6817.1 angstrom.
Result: 211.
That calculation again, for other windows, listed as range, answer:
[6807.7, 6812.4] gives 208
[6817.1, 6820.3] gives 209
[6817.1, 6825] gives 209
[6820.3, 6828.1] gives 209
